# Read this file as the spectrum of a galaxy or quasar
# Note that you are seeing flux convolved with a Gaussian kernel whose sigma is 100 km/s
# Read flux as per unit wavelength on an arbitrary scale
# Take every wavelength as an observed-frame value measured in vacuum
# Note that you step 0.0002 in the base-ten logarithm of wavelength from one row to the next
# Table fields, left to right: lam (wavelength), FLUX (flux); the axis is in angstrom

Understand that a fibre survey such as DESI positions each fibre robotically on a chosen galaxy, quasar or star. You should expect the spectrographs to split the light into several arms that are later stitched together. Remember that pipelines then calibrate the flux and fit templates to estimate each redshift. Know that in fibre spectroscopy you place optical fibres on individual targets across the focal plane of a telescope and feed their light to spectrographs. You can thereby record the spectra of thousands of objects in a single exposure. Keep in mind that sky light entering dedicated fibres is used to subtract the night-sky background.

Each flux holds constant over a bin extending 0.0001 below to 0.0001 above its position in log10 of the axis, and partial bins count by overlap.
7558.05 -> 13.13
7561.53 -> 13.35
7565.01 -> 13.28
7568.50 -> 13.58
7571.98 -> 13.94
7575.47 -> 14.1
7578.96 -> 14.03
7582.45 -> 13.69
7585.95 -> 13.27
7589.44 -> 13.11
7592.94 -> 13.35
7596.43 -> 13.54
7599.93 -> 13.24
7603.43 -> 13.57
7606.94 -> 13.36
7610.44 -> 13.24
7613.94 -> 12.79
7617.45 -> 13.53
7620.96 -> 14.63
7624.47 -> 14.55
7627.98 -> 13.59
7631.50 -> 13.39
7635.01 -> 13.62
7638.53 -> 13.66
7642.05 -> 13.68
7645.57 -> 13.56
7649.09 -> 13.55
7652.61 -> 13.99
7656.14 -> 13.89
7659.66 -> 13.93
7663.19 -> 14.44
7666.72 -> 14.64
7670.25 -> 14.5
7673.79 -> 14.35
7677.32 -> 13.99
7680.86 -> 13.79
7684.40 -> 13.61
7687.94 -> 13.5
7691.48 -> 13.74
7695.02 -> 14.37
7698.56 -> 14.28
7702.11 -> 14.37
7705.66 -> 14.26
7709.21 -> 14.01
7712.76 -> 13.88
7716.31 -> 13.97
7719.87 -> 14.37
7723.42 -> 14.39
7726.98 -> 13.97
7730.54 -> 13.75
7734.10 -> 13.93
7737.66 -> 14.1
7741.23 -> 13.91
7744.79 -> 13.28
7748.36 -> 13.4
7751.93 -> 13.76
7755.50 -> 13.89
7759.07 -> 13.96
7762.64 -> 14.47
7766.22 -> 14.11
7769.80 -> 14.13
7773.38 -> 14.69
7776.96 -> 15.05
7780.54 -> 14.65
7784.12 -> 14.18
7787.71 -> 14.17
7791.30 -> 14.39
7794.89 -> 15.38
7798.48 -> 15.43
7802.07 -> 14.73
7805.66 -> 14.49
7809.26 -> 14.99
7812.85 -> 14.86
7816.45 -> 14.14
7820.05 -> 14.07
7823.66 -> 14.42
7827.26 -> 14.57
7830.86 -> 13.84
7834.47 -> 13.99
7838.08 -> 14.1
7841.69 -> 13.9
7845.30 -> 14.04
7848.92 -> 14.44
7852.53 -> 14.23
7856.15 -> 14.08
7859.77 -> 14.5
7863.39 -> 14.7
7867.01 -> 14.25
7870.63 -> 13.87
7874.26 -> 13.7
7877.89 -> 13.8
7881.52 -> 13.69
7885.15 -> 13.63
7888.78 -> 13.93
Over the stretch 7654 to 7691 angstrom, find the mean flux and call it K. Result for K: 14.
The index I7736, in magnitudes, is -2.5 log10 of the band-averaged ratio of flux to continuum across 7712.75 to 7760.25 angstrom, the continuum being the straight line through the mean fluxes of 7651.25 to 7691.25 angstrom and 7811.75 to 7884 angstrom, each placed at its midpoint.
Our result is 0.01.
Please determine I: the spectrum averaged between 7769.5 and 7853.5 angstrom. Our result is 14.5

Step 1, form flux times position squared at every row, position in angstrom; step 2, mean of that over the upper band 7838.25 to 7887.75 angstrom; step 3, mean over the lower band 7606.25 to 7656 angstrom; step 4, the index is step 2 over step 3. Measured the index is 1.1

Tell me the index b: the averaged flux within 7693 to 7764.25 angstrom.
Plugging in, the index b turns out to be 14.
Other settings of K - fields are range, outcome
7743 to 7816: 14.4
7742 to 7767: 13.8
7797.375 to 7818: 14.8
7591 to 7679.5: 13.8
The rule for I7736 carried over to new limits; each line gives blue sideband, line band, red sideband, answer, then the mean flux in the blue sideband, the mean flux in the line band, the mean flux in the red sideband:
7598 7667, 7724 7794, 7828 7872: -0.01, 13.7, 14.1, 14.2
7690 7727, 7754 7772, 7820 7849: 0.00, 14.2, 14.1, 14.1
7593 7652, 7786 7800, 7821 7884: -0.06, 13.6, 14.8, 14.1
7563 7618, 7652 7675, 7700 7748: -0.04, 13.5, 14.3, 14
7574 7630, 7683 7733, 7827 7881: -0.02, 13.6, 14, 14.1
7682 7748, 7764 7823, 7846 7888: -0.04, 14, 14.6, 14.1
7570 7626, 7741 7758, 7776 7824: 0.06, 13.6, 13.6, 14.6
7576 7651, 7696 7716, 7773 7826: 0.00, 13.6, 14.2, 14.6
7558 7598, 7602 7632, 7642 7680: 0.01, 13.5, 13.6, 14.1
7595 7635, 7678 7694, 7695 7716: 0.03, 13.6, 13.7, 14.2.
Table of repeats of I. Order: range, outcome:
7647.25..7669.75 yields 14.1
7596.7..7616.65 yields 13.3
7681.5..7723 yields 14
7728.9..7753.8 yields 13.7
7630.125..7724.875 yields 14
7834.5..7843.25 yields 14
